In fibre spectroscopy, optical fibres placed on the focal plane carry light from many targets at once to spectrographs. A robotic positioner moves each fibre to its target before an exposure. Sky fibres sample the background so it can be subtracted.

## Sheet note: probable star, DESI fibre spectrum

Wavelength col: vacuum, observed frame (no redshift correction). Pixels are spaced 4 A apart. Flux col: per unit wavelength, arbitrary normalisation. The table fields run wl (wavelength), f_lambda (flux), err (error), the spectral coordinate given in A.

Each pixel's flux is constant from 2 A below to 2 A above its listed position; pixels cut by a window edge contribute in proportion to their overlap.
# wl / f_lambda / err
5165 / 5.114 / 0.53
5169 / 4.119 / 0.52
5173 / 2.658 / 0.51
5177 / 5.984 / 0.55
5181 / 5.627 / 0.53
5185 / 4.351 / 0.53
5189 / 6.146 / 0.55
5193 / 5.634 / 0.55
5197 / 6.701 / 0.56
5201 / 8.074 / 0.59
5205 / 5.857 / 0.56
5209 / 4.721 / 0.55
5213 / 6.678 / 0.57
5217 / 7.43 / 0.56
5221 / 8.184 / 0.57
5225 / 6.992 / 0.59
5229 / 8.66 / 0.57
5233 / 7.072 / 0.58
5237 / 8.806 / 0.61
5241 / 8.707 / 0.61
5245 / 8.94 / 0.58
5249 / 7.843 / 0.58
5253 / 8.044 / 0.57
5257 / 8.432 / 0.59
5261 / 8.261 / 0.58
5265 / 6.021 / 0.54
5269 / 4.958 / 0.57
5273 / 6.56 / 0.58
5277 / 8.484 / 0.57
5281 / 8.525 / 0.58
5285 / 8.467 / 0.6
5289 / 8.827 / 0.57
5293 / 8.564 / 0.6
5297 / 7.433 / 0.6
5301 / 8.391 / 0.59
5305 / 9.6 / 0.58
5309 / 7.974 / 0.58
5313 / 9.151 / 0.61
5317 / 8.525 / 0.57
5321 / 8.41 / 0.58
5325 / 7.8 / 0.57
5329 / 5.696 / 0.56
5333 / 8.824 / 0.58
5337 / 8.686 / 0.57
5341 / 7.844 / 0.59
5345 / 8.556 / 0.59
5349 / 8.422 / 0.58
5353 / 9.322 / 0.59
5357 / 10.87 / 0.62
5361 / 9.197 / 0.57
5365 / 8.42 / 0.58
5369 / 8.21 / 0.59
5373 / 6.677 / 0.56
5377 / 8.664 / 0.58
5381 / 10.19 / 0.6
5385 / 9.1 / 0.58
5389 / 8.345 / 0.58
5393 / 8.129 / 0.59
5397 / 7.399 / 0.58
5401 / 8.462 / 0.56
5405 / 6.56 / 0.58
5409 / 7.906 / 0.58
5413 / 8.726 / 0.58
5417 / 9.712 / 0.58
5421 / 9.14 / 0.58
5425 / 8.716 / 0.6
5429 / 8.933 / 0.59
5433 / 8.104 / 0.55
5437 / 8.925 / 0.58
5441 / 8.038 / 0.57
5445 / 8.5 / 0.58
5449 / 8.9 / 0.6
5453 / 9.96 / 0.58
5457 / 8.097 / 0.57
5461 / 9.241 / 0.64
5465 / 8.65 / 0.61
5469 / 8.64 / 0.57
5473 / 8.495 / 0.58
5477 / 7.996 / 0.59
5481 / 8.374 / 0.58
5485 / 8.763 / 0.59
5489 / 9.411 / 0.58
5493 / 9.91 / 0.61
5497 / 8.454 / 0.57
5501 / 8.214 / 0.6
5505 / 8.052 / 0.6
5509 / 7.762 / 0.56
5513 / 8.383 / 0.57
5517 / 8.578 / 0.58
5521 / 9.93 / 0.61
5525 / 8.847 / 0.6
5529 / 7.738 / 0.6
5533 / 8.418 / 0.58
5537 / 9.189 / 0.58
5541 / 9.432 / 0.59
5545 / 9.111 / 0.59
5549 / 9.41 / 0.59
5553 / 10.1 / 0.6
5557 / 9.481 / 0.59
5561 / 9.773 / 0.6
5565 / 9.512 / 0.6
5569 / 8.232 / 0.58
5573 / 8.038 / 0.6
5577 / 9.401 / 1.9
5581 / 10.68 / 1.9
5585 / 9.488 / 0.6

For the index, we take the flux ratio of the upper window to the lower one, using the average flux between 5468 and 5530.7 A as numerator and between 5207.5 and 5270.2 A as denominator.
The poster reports 1.14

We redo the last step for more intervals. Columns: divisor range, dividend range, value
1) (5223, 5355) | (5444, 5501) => 1.09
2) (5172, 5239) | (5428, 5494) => 1.34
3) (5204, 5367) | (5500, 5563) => 1.11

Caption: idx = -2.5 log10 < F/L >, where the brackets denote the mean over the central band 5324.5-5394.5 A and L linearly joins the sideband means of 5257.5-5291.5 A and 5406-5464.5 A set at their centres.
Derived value -0.04 mag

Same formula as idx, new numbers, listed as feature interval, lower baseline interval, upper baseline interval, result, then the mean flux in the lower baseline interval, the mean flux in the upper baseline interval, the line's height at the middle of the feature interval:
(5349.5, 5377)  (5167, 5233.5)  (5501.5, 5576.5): -0.174 mag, 6.15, 8.88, 7.47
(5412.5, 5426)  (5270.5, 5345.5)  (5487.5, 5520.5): -0.085 mag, 8.2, 8.64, 8.45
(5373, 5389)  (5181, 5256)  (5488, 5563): -0.098 mag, 7.13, 8.95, 8.1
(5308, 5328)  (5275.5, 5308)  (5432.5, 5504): 0.037 mag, 8.52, 8.71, 8.55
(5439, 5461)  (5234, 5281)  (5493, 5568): -0.021 mag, 7.75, 8.93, 8.58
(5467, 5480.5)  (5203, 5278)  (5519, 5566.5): 0.056 mag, 7.39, 9.24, 8.82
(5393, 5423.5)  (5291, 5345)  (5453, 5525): 0.027 mag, 8.24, 8.69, 8.47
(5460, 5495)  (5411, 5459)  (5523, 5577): 0.009 mag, 8.81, 9.04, 8.9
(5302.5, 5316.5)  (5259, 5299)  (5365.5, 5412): -0.142 mag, 7.61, 8.17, 7.77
